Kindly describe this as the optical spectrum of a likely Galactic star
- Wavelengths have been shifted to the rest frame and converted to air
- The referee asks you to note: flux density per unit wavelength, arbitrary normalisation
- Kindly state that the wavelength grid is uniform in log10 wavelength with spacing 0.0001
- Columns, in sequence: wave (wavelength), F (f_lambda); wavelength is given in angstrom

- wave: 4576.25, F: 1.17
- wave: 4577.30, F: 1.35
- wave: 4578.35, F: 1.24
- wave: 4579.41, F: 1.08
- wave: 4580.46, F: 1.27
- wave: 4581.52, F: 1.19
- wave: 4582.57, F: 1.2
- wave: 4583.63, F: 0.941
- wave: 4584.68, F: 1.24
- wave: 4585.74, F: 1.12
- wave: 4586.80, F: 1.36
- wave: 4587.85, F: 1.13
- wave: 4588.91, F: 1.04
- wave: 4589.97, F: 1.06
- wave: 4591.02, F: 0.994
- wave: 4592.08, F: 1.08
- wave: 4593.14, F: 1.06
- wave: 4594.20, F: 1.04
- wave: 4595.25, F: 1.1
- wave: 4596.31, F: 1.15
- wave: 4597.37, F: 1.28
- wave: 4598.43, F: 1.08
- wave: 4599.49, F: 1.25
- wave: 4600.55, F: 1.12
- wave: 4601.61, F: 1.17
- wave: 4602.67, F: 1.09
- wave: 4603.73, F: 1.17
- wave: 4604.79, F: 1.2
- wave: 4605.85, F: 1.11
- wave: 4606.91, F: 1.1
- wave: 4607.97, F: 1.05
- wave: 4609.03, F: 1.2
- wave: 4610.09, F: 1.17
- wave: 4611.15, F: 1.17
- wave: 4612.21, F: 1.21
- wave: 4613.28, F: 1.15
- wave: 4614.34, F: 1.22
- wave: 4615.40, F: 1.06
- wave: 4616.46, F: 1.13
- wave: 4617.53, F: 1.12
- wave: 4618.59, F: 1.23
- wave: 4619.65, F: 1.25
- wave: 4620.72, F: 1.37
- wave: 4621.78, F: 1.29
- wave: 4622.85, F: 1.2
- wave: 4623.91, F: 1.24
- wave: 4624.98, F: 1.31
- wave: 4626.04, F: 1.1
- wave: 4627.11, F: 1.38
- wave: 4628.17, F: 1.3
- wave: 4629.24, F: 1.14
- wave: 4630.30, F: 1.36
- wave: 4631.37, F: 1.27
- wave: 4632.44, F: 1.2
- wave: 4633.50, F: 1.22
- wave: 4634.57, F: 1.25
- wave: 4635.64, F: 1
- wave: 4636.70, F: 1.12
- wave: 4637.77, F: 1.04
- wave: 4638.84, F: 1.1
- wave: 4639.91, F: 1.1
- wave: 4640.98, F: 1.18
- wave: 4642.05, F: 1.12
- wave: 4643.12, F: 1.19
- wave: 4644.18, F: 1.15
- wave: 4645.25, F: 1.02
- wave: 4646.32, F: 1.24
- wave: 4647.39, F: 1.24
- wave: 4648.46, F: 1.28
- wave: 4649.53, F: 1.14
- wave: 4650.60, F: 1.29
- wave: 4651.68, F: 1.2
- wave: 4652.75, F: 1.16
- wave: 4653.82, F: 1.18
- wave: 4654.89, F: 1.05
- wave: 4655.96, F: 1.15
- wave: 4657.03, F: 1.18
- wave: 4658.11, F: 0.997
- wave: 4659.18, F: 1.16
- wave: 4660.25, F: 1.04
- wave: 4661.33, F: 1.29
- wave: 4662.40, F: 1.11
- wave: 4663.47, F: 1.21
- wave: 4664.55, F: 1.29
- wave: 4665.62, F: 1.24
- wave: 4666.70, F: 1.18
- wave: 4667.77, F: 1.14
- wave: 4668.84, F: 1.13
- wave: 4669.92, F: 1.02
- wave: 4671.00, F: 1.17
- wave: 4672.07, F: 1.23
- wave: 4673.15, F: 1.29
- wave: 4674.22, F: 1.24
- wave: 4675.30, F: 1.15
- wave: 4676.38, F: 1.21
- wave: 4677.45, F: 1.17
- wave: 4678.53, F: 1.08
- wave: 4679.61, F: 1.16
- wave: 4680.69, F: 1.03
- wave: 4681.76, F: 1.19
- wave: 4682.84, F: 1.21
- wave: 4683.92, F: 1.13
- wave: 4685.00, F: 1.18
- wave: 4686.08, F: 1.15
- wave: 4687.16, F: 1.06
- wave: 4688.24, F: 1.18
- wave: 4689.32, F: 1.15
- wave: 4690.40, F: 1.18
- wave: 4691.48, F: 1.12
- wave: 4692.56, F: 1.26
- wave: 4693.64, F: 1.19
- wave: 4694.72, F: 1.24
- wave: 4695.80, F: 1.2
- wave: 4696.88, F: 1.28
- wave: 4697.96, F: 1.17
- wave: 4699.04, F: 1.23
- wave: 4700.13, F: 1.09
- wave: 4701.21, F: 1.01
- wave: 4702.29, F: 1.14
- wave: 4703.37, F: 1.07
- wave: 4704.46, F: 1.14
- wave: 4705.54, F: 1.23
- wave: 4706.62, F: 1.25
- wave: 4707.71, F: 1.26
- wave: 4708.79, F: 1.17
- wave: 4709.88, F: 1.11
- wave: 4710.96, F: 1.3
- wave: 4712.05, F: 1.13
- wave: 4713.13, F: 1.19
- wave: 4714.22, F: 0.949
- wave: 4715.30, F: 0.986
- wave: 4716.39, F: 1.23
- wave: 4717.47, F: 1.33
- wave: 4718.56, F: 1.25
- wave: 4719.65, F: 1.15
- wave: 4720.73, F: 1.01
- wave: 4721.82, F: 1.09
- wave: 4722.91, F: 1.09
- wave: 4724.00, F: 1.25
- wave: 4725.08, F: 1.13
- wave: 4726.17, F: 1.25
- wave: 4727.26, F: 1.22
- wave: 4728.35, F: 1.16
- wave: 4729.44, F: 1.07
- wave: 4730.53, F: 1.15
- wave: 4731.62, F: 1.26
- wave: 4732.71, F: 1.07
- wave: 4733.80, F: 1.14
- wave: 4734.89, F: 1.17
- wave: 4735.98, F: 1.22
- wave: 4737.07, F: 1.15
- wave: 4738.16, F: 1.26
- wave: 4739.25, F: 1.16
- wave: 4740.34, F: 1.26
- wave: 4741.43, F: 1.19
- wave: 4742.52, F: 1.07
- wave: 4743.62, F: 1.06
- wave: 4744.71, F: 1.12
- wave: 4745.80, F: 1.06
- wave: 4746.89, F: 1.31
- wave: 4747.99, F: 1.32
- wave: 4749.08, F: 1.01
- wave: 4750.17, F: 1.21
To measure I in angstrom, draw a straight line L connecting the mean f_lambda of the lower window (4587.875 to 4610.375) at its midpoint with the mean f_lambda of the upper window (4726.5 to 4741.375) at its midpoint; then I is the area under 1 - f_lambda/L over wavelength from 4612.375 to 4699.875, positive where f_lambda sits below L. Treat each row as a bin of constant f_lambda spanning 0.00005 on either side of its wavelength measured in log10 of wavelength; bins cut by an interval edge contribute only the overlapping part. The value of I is -2.7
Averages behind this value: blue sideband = 1.12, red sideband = 1.18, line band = 1.18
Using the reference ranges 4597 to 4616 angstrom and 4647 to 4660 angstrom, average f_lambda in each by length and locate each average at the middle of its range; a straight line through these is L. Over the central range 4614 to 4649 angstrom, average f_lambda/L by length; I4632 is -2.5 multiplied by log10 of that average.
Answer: -0.03 mag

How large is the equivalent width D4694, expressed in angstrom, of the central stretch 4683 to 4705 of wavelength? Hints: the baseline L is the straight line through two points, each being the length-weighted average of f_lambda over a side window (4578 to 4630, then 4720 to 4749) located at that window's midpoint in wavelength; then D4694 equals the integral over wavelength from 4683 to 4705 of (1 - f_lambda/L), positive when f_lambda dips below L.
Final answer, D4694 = 0.1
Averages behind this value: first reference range 1.17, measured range 1.16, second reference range 1.16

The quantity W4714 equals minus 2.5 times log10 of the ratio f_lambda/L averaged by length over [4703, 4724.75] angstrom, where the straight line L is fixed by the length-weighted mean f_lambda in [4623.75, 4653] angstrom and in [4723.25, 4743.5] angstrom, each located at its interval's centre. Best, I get 0.02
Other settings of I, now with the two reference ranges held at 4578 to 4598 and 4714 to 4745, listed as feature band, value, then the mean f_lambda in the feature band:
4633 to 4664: -0.2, 1.15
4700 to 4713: -0.1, 1.16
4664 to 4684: -0.4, 1.17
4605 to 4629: -1.2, 1.2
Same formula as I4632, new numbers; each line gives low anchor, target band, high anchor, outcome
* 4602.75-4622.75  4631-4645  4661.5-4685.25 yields 0.03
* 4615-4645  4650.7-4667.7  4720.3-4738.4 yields 0.02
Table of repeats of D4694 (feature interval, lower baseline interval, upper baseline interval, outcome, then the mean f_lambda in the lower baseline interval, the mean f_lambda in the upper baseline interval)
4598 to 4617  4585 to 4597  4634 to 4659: -0.5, 1.11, 1.15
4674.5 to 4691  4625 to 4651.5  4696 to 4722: 0.3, 1.19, 1.16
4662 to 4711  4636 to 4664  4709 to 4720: -0.6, 1.15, 1.16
